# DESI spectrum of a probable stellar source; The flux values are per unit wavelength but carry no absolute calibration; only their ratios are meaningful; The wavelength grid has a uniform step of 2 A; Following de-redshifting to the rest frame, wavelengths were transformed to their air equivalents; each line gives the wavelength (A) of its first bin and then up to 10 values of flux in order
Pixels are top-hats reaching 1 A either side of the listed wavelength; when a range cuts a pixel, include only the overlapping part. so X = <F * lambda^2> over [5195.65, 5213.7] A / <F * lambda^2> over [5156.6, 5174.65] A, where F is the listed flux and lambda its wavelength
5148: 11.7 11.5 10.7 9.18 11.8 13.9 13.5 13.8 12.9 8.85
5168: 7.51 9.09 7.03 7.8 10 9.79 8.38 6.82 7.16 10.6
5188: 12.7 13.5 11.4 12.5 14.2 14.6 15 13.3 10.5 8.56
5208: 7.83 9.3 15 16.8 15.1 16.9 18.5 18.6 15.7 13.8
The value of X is 1.2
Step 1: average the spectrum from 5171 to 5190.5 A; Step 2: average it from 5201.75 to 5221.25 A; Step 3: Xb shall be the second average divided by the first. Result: 1.43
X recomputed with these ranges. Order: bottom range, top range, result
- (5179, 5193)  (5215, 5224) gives 1.72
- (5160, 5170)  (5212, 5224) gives 1.58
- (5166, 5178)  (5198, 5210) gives 1.34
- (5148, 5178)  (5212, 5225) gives 1.63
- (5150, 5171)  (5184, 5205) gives 1.14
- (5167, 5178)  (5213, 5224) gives 2.06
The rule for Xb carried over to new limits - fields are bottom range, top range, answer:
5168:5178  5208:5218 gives 1.61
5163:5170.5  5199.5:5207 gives 1.21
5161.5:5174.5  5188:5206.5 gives 1.34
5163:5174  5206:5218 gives 1.43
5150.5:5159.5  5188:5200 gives 1.16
